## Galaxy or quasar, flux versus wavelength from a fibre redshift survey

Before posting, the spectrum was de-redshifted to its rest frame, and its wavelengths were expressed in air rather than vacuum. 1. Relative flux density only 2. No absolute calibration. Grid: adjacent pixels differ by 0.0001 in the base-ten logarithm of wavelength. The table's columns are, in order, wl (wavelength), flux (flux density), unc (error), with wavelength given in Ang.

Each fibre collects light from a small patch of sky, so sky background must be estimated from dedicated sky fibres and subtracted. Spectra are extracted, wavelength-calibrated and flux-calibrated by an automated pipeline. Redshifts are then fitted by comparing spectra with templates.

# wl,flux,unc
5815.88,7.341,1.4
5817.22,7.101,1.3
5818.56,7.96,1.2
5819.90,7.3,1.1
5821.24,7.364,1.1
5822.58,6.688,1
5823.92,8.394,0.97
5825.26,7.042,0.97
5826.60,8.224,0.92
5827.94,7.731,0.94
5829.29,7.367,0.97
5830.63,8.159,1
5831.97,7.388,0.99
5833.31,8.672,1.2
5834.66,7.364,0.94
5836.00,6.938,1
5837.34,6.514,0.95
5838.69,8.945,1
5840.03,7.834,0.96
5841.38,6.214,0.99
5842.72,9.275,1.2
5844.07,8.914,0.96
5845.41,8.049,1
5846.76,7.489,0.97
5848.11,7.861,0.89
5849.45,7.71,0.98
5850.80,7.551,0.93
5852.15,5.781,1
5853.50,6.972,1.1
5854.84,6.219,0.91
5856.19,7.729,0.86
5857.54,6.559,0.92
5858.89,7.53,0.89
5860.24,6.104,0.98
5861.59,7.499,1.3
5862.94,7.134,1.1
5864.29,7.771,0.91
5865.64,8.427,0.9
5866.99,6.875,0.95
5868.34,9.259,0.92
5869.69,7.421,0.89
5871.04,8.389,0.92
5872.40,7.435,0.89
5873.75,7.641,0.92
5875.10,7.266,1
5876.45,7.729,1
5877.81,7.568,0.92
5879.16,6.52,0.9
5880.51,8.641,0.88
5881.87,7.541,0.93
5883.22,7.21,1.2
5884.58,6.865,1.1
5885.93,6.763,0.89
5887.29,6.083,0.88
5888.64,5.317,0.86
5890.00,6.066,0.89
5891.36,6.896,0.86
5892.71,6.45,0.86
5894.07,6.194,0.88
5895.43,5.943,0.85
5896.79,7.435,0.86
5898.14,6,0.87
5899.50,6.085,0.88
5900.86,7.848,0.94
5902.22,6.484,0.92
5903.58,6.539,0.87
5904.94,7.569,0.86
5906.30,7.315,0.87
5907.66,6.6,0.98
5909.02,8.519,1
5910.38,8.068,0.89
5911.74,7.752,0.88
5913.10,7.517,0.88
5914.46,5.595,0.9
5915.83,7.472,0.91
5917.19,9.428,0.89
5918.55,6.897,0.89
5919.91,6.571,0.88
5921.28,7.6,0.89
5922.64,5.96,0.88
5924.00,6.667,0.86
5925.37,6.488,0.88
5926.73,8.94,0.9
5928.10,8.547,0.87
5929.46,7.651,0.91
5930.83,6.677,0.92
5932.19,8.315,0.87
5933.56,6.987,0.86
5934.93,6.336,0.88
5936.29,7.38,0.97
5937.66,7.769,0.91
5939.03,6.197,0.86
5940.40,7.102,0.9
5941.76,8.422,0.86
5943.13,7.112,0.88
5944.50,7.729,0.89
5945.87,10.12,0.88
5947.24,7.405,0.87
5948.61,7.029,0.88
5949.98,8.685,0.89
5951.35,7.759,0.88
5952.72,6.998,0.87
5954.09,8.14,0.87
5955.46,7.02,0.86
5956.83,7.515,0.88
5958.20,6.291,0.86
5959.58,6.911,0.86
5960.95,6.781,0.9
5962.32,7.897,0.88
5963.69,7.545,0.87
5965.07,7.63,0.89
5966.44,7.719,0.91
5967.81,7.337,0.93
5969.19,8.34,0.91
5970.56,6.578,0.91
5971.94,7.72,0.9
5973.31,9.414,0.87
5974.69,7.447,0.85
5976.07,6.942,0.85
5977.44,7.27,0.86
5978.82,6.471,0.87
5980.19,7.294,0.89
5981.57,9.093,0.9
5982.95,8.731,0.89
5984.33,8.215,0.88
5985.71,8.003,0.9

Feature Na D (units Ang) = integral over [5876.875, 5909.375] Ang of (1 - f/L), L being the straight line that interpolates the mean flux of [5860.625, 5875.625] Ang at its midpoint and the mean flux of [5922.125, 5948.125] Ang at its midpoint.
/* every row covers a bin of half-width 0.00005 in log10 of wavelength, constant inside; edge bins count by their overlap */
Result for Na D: 3.3 Ang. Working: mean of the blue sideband 7.71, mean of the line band 6.84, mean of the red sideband 7.47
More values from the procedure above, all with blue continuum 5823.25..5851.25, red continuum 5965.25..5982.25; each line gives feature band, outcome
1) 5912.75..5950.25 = 1.2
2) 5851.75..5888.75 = 2.4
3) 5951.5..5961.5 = 0.7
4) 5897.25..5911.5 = 1.1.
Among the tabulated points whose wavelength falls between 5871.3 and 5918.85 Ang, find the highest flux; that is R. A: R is 9.428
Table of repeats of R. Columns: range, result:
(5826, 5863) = 9.275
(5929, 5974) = 10.12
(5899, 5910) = 8.519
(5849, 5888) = 9.259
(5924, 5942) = 8.94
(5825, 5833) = 8.224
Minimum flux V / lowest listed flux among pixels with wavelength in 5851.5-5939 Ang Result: 5.317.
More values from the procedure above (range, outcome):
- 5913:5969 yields 5.595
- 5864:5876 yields 6.875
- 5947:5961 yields 6.291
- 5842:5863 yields 5.781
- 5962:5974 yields 6.578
